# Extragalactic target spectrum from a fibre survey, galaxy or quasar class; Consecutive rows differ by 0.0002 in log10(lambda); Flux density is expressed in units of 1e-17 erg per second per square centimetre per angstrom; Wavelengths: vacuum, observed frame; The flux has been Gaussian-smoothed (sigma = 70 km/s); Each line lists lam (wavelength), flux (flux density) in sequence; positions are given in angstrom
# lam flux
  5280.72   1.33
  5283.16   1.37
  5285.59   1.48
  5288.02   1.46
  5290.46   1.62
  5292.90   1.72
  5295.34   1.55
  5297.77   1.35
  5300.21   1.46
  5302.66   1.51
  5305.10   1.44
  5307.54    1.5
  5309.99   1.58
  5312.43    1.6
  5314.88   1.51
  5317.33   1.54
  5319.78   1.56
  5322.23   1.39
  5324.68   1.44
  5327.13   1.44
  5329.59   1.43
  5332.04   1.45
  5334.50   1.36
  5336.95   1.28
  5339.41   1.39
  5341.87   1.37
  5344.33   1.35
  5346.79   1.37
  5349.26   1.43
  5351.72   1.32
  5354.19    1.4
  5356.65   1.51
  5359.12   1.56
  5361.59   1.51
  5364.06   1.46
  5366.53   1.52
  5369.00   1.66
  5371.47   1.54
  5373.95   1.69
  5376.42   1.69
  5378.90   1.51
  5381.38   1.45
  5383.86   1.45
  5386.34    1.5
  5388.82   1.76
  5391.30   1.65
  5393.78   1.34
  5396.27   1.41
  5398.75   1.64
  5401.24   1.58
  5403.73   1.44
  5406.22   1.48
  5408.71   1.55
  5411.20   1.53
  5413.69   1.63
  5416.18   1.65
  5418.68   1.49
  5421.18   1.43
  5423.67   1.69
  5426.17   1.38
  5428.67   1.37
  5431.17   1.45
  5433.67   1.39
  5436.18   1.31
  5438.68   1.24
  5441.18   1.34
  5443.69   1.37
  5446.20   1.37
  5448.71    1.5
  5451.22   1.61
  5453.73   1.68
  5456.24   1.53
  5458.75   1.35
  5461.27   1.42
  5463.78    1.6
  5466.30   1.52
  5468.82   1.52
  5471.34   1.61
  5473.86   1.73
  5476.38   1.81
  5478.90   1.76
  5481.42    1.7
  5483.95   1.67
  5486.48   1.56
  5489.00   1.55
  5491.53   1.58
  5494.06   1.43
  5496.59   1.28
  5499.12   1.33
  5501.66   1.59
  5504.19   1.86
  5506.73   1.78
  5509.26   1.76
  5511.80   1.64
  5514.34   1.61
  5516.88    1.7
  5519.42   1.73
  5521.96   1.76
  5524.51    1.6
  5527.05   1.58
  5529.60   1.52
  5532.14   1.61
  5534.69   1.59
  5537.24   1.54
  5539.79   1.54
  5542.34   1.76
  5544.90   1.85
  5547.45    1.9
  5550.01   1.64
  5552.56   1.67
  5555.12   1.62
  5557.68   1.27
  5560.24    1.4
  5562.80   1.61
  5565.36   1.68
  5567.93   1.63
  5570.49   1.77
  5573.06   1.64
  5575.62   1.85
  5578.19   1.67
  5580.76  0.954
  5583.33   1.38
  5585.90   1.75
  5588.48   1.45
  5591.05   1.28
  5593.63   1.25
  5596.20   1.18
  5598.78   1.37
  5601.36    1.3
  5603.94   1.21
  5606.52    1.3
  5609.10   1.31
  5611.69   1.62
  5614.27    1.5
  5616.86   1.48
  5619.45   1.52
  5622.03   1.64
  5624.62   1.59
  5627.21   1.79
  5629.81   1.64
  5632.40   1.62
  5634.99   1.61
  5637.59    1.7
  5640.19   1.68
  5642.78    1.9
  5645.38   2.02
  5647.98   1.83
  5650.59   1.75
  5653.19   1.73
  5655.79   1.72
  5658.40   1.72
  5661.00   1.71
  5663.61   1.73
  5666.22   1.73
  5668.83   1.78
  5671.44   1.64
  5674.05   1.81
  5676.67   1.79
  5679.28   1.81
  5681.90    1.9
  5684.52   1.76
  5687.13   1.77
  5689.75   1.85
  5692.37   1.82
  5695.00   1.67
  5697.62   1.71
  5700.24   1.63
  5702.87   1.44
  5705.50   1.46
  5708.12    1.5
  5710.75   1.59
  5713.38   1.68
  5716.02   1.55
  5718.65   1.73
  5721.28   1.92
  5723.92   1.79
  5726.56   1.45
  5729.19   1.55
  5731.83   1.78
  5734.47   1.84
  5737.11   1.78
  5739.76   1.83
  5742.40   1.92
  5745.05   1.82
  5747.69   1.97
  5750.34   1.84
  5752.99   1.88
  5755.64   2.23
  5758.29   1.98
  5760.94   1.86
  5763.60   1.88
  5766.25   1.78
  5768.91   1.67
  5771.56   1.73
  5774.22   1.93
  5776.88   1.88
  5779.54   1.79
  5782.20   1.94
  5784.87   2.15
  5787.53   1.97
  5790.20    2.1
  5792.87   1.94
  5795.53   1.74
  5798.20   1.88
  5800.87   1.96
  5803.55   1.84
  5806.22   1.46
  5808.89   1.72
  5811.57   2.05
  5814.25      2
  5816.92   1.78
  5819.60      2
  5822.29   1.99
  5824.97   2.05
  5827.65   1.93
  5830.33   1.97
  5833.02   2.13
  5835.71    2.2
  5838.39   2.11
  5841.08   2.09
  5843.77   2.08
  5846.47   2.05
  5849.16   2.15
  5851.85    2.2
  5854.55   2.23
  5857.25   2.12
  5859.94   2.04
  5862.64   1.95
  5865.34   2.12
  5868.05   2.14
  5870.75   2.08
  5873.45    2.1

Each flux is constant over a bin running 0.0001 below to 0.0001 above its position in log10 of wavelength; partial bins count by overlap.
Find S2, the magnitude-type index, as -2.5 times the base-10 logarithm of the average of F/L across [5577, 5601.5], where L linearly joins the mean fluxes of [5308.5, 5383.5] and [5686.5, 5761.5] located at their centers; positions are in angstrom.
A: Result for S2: 0.21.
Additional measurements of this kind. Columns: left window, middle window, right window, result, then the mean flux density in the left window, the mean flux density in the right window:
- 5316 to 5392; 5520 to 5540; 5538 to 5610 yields -0.07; 1.48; 1.51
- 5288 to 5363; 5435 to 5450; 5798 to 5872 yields 0.17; 1.46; 2.01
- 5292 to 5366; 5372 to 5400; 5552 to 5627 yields -0.06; 1.46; 1.48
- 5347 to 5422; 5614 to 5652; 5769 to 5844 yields 0.05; 1.52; 1.94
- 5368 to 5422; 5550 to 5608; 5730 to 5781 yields 0.16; 1.55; 1.86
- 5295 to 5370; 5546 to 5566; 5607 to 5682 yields 0.02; 1.46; 1.69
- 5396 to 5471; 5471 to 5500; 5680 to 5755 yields -0.04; 1.48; 1.73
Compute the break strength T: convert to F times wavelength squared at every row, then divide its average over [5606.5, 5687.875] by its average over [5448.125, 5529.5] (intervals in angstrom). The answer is 1.1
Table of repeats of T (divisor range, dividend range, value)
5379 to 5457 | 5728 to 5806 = 1.42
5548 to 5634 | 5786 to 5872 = 1.45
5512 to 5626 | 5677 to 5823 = 1.25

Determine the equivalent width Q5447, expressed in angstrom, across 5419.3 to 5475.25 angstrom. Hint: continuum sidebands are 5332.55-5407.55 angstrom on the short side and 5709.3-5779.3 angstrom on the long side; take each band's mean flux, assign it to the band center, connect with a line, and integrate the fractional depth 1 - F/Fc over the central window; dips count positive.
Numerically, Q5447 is 2.8 angstrom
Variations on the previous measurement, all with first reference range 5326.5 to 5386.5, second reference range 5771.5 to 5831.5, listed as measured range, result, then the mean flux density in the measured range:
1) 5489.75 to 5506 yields 0.9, 1.52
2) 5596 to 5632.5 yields 5.2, 1.48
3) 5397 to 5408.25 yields -0.1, 1.53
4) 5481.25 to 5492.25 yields -0.1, 1.6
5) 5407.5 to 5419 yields -0.4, 1.58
